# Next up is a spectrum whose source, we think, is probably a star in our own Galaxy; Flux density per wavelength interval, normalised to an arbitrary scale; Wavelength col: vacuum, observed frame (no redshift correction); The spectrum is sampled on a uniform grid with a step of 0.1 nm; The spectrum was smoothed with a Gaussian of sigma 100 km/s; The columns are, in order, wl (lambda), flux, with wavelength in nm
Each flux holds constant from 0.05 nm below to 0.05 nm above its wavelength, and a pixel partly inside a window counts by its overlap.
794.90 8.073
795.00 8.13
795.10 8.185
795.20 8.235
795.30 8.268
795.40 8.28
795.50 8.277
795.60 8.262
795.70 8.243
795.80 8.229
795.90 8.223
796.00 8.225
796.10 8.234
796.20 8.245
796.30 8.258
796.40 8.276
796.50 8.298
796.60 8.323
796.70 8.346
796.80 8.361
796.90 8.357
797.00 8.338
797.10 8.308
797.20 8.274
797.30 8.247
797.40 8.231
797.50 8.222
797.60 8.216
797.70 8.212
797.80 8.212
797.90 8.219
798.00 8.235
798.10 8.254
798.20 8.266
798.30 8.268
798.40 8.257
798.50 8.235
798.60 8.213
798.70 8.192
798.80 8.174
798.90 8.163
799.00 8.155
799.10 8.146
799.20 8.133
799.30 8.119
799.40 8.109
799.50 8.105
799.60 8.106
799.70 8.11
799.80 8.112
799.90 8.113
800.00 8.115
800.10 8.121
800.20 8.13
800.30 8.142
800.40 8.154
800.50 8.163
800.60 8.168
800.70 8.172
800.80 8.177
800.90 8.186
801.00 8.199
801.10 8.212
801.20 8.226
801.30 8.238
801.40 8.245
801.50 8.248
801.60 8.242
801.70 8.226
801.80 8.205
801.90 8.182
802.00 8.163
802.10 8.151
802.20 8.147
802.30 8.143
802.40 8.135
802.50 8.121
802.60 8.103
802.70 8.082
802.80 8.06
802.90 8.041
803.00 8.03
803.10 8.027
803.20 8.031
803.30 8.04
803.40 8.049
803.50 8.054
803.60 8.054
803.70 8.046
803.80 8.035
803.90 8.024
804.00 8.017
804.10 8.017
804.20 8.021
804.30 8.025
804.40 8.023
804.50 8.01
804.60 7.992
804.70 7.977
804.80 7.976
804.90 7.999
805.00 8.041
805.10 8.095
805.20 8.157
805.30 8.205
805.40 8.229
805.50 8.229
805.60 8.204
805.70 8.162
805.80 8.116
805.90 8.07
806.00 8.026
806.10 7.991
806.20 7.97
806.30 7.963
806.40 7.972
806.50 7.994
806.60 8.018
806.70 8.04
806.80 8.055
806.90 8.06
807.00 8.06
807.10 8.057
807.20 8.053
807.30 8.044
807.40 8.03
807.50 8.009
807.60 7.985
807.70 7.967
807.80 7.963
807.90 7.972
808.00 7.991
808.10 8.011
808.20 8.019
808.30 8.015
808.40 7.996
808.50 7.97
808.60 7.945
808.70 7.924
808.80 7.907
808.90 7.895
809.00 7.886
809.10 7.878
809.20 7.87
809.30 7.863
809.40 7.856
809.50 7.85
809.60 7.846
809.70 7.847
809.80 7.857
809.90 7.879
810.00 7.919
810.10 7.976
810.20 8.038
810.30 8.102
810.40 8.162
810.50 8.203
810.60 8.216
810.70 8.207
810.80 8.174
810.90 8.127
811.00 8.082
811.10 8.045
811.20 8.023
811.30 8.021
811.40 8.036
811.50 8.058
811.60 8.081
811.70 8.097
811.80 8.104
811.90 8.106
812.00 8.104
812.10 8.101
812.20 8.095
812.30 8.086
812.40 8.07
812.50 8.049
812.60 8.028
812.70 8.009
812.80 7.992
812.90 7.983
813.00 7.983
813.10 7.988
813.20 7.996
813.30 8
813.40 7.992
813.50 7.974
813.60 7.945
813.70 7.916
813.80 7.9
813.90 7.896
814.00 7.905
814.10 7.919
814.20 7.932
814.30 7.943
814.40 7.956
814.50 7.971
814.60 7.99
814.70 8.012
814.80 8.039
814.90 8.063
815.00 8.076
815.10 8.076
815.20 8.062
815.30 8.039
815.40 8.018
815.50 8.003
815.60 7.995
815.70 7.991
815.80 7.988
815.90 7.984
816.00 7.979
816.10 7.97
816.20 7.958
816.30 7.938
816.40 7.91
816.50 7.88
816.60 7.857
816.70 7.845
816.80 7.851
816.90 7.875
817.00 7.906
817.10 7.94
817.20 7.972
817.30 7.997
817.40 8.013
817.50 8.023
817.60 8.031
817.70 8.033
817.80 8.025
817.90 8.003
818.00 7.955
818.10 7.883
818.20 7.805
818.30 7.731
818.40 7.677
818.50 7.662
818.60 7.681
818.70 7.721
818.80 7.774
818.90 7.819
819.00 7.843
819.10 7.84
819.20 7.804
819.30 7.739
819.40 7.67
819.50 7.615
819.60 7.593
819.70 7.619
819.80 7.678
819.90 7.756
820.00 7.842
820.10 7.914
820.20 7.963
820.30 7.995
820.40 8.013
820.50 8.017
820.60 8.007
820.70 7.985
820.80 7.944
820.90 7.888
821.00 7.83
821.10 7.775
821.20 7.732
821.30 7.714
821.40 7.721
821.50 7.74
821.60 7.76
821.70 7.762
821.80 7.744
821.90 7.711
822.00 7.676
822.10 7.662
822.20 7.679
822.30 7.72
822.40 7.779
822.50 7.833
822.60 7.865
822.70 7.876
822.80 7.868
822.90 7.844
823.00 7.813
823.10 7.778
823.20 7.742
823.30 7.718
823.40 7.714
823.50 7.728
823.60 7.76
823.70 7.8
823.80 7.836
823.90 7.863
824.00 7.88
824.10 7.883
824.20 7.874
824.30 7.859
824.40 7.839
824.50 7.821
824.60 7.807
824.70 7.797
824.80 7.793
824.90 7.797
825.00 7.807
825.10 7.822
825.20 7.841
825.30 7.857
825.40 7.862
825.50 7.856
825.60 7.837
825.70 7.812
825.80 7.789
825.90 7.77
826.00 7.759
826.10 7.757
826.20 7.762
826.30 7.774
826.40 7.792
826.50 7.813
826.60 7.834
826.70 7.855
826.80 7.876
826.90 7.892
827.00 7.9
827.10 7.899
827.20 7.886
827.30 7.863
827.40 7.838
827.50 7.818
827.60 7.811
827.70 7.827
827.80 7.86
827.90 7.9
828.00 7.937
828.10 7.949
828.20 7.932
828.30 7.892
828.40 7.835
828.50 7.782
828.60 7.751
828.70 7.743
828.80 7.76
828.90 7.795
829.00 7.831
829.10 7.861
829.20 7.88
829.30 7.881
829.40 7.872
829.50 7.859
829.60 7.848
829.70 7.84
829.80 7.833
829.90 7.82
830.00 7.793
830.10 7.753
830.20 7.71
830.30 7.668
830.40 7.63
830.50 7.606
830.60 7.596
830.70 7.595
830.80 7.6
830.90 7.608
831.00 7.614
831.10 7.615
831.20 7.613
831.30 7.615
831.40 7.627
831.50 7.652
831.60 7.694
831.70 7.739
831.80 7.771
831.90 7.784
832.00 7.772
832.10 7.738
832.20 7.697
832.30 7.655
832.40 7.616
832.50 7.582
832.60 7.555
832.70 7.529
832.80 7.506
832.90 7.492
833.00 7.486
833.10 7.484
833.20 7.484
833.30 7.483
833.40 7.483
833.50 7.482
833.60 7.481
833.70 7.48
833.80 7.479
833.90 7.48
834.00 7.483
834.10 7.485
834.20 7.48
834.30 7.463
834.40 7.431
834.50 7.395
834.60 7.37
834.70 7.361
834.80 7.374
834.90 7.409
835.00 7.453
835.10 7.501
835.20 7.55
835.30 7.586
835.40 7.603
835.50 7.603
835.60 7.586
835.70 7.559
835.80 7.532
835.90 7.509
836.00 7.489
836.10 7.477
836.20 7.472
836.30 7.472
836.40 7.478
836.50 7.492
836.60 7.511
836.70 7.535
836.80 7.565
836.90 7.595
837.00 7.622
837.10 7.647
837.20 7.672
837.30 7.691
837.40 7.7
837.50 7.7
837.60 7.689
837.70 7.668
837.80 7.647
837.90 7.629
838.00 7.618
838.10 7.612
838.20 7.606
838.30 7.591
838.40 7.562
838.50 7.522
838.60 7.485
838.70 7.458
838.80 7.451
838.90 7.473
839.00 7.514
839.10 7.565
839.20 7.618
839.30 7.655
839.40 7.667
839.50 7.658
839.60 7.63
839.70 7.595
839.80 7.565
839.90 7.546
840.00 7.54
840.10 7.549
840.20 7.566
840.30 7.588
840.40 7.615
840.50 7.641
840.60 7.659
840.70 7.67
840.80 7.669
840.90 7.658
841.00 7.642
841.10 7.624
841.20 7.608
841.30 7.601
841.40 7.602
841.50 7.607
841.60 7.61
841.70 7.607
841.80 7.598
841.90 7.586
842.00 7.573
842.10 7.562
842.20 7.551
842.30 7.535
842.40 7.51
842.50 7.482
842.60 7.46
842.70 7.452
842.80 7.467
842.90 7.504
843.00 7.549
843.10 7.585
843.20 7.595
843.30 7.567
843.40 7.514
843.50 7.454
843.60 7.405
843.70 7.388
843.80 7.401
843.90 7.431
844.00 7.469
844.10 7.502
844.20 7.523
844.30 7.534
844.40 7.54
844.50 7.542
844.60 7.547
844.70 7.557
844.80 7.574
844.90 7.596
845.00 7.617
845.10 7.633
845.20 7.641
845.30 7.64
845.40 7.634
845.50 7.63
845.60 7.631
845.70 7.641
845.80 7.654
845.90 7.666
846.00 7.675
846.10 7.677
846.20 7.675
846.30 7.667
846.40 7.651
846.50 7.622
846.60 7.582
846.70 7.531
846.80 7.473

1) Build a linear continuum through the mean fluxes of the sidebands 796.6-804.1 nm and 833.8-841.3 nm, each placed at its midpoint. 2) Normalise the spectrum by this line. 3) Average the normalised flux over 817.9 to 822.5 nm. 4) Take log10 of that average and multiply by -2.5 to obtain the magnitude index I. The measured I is 0.01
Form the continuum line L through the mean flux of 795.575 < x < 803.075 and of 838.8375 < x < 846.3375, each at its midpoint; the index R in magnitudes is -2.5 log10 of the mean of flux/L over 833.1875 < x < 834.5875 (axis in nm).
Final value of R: 0.033 mag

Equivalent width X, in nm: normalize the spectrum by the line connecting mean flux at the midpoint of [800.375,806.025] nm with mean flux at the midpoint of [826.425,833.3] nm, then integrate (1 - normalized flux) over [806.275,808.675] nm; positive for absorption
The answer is 0.01 nm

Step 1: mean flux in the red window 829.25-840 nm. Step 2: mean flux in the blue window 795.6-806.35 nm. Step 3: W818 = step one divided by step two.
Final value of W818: 0.9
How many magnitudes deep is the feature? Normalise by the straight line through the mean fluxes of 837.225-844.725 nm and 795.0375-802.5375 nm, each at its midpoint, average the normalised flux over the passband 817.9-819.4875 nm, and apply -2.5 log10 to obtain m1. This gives 0.02 mag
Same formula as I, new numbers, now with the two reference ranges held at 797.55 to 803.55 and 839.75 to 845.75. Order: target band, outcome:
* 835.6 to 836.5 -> 0.02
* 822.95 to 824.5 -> 0.00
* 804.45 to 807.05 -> 0.00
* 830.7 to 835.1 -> 0.02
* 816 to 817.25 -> 0.00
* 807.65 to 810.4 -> 0.01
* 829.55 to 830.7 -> 0.00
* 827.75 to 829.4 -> -0.01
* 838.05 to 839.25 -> 0.01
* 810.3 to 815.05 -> -0.01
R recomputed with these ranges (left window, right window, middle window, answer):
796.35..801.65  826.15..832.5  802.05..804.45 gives 0.01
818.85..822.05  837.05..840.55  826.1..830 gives -0.02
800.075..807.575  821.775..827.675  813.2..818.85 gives 0.00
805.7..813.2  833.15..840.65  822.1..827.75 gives -0.01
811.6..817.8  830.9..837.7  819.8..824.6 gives 0.00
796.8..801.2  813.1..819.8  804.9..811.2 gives 0.00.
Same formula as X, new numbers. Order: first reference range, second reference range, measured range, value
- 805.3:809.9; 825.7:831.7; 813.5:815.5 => -0.01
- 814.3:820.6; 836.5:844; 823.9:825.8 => -0.01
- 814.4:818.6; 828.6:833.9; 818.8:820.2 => 0.02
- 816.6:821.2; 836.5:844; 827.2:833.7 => -0.01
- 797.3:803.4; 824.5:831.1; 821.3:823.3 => 0.03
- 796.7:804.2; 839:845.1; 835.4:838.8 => 0.03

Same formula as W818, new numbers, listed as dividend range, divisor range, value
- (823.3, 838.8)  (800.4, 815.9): 0.96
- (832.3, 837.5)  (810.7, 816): 0.94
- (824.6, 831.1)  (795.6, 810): 0.96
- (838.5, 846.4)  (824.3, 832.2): 0.97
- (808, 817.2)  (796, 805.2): 0.98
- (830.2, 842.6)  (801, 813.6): 0.94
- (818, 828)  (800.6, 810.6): 0.97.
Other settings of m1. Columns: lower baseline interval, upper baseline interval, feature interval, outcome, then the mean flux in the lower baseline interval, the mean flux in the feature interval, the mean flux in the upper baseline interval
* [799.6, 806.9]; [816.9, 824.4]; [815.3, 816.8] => -0.01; 8.1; 7.95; 7.82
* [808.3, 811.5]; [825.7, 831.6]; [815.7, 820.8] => 0.00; 7.99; 7.87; 7.78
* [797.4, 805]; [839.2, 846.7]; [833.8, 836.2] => 0.03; 8.13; 7.49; 7.58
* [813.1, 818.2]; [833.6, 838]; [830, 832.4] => -0.01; 7.97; 7.67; 7.53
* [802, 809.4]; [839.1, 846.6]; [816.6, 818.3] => -0.01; 8.03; 7.94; 7.58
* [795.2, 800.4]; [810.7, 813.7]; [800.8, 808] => 0.01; 8.22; 8.08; 8.05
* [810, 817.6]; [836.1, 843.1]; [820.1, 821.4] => 0.00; 8.01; 7.9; 7.58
